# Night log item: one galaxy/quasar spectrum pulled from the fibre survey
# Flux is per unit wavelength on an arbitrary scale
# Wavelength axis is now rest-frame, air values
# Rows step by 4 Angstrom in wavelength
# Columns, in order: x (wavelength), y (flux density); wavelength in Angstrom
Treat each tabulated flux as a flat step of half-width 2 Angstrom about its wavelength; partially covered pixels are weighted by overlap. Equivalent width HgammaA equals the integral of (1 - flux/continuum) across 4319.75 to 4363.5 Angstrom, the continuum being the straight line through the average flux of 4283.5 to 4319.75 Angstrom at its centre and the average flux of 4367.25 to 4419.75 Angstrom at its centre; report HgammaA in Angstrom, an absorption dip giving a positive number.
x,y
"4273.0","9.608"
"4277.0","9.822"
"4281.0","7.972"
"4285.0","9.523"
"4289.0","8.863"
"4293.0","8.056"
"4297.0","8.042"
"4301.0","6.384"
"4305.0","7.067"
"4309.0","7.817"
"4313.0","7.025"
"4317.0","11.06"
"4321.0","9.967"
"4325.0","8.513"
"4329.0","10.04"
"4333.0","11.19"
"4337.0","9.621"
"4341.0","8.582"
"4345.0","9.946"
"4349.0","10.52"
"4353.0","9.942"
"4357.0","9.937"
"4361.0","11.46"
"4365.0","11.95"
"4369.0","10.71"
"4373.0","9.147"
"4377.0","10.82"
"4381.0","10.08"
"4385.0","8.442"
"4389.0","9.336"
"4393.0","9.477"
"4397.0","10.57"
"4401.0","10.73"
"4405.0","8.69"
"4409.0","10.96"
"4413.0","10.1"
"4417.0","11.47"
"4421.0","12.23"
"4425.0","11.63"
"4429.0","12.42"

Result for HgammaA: -4.7 Angstrom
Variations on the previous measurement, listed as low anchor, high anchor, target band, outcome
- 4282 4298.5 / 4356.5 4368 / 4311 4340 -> 0.9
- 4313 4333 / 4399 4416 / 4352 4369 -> -1.6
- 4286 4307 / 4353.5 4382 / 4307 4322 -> -0.7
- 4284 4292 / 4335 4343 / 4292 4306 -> 2.6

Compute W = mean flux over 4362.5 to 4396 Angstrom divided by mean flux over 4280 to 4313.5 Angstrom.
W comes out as 1.27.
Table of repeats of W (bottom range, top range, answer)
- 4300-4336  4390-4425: 1.19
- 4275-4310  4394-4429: 1.33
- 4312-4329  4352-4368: 1.16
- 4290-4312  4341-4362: 1.35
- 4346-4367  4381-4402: 0.90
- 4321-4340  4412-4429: 1.18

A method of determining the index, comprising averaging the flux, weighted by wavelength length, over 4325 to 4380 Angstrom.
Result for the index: 10.2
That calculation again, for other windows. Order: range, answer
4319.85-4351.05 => 9.79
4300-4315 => 7.12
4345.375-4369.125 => 10.7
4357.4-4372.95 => 10.9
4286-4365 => 9.23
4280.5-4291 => 8.9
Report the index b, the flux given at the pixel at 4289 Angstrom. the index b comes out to 8.863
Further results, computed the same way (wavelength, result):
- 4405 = 8.69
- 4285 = 9.523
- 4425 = 11.63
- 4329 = 10.04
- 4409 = 10.96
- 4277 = 9.822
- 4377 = 10.82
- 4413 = 10.1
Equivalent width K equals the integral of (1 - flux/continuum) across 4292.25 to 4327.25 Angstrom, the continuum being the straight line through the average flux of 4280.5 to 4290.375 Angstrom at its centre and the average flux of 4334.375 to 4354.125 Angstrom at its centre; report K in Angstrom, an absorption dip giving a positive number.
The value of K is 3.91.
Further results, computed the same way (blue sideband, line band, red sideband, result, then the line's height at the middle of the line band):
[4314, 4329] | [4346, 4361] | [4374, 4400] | -0.9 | 9.74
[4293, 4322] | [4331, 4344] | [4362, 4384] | -0.9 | 9.21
